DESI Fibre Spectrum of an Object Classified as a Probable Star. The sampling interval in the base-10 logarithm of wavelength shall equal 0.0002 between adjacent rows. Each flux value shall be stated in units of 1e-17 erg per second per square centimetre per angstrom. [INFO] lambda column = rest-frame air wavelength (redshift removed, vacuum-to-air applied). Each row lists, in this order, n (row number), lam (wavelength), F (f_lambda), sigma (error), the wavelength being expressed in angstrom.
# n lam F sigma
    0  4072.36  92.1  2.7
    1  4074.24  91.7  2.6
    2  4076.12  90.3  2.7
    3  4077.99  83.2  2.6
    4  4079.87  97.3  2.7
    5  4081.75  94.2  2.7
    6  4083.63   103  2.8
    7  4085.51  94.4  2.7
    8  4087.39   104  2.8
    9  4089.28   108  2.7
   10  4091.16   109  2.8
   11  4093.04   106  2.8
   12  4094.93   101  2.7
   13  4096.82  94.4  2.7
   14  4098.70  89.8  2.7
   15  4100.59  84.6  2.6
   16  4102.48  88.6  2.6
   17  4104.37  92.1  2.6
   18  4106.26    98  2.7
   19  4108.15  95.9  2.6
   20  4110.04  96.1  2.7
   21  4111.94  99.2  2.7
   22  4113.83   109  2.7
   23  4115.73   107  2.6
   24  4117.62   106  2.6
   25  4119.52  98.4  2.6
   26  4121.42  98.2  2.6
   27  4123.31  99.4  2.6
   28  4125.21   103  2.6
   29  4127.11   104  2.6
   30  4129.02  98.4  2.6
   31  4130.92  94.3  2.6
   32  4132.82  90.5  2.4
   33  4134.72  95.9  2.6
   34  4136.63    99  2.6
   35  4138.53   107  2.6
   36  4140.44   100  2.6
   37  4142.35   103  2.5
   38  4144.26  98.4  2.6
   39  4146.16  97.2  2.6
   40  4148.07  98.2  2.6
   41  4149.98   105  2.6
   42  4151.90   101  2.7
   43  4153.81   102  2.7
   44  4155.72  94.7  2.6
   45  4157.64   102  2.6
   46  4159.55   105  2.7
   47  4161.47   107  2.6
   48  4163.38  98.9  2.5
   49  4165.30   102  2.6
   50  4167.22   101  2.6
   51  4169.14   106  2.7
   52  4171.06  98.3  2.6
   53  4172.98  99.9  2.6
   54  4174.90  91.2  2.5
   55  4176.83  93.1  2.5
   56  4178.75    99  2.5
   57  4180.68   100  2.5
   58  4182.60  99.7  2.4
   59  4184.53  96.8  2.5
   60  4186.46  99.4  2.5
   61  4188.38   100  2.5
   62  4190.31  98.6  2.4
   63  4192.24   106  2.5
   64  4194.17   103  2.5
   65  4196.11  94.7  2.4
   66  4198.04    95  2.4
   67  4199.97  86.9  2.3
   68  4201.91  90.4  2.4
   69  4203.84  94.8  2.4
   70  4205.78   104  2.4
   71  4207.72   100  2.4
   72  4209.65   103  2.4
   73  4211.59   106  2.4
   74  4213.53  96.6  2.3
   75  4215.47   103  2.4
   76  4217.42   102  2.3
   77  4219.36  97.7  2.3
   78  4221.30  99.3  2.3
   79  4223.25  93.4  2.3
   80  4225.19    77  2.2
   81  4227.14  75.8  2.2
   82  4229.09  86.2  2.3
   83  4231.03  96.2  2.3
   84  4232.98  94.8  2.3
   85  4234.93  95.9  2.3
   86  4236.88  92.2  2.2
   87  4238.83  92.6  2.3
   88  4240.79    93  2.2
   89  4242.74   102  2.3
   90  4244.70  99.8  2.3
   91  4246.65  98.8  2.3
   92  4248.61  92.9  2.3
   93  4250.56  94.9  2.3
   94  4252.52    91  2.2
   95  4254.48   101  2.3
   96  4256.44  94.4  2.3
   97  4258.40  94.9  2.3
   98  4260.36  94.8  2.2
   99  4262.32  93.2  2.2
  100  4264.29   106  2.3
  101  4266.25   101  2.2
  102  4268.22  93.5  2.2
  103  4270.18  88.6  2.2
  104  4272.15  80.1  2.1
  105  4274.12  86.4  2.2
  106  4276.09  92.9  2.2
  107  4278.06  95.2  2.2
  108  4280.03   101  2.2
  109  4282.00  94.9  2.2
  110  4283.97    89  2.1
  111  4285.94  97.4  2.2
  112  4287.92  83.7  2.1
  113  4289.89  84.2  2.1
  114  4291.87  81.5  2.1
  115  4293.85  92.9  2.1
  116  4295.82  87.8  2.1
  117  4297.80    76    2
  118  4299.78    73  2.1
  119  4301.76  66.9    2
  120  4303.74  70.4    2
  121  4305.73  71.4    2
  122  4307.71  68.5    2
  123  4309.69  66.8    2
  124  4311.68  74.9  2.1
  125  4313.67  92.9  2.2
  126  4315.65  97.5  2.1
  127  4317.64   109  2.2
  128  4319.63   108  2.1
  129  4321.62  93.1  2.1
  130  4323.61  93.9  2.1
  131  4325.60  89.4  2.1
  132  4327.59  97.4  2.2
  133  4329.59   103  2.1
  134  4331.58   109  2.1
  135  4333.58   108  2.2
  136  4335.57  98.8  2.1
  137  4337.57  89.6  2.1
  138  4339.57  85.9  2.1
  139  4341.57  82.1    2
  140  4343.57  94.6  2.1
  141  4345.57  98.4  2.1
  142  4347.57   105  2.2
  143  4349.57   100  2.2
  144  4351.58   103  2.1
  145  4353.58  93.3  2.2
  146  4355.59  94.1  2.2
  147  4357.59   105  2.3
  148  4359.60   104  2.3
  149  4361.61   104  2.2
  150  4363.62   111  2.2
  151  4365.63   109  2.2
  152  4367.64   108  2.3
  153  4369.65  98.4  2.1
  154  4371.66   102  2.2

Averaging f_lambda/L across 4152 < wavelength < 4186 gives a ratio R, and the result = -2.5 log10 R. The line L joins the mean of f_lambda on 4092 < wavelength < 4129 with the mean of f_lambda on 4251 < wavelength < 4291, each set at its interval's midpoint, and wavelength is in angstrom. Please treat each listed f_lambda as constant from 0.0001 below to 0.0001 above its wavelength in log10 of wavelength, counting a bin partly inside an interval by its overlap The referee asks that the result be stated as -0.04 mag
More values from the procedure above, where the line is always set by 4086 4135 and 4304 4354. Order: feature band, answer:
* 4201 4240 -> 0.01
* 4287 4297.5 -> 0.10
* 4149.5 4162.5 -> -0.05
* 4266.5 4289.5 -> 0.04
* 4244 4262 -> -0.01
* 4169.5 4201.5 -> -0.01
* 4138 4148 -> -0.03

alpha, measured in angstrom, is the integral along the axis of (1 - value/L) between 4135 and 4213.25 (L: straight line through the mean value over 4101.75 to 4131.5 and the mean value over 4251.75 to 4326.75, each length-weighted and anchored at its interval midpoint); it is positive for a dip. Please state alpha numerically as -3.1 angstrom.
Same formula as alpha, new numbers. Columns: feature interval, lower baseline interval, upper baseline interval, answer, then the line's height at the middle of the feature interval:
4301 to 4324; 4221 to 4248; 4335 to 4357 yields 2.42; 94.3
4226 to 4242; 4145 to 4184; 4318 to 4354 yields 1.32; 99.1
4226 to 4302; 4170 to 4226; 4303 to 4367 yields 3.90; 96.3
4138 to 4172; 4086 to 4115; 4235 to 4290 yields -1.58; 96.9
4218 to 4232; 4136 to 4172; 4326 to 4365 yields 1.51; 101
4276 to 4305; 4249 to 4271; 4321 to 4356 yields 3.22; 96.1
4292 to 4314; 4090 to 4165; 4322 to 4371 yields 5.13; 99.4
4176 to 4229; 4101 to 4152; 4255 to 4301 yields -1.03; 94.8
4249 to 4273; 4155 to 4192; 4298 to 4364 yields 0.30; 95.7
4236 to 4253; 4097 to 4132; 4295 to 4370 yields -0.06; 95.1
